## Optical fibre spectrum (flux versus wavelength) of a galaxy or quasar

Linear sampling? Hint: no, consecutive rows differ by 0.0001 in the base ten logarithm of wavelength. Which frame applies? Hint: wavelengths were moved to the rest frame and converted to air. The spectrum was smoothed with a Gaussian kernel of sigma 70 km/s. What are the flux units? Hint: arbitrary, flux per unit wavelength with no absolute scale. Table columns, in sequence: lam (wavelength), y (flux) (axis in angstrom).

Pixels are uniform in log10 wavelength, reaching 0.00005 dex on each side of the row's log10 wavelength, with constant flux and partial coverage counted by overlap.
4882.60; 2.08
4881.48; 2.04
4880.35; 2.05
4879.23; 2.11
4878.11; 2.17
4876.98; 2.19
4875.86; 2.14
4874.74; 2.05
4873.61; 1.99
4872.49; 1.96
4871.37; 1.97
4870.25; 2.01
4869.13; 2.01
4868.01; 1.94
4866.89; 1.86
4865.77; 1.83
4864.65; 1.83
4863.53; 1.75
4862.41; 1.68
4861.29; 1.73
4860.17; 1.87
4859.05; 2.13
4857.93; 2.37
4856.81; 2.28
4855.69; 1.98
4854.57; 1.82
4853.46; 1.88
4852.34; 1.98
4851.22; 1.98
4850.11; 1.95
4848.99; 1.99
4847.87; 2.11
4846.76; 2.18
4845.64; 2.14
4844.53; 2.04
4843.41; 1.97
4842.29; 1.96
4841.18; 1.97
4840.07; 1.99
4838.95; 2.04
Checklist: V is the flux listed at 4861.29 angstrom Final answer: 1.73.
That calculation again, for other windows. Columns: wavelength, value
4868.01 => 1.94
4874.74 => 2.05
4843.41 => 1.97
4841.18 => 1.97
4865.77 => 1.83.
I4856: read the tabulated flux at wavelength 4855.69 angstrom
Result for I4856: 1.98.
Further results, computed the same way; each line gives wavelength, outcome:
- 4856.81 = 2.28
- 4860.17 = 1.87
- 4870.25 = 2.01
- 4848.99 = 1.99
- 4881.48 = 2.04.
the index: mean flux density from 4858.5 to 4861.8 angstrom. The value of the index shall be 1.91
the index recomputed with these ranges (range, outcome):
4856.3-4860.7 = 2.16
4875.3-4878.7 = 2.17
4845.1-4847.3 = 2.16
